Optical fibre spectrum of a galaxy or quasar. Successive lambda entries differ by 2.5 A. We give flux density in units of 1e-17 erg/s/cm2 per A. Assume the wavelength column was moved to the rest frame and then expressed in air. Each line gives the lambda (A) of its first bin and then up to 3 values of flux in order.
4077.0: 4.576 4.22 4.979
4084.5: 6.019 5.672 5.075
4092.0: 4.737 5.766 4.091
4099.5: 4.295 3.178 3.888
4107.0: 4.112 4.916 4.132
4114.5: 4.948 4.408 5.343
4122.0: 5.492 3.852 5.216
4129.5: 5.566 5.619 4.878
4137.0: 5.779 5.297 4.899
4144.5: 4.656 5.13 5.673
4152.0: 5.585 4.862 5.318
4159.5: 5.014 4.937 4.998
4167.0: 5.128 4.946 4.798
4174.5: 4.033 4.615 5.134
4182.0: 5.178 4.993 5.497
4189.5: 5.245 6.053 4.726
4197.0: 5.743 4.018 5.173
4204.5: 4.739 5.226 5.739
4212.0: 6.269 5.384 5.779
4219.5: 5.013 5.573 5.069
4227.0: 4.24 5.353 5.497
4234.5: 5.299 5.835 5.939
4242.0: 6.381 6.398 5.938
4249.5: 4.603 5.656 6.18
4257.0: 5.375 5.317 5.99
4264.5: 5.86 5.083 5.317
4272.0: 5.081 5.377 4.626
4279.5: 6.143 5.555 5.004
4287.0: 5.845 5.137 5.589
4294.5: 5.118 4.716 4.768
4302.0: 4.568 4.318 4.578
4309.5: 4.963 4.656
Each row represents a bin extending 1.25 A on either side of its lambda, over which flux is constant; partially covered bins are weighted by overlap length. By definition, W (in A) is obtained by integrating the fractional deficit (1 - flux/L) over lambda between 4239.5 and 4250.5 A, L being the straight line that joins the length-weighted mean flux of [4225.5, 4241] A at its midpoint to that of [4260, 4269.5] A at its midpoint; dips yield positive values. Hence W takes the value -0.9 A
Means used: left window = 5.37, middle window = 5.87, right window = 5.58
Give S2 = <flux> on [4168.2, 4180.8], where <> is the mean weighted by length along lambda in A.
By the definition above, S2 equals 4.71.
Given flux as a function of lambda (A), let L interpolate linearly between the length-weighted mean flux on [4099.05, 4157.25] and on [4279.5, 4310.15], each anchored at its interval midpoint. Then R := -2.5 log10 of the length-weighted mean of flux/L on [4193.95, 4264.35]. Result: -0.10 mag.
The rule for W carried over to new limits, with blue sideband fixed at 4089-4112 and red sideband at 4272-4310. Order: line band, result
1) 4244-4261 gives -2.26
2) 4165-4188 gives -1.17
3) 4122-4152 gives -4.17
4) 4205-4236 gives -3.34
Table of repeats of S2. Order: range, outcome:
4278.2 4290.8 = 5.53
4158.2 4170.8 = 5.01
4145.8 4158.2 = 5.31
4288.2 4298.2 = 5.15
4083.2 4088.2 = 5.84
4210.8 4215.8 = 5.82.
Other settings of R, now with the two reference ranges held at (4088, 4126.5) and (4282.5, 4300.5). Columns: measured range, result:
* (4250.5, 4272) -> -0.10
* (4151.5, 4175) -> -0.05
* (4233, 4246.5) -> -0.19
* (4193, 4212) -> -0.06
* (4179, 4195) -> -0.10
